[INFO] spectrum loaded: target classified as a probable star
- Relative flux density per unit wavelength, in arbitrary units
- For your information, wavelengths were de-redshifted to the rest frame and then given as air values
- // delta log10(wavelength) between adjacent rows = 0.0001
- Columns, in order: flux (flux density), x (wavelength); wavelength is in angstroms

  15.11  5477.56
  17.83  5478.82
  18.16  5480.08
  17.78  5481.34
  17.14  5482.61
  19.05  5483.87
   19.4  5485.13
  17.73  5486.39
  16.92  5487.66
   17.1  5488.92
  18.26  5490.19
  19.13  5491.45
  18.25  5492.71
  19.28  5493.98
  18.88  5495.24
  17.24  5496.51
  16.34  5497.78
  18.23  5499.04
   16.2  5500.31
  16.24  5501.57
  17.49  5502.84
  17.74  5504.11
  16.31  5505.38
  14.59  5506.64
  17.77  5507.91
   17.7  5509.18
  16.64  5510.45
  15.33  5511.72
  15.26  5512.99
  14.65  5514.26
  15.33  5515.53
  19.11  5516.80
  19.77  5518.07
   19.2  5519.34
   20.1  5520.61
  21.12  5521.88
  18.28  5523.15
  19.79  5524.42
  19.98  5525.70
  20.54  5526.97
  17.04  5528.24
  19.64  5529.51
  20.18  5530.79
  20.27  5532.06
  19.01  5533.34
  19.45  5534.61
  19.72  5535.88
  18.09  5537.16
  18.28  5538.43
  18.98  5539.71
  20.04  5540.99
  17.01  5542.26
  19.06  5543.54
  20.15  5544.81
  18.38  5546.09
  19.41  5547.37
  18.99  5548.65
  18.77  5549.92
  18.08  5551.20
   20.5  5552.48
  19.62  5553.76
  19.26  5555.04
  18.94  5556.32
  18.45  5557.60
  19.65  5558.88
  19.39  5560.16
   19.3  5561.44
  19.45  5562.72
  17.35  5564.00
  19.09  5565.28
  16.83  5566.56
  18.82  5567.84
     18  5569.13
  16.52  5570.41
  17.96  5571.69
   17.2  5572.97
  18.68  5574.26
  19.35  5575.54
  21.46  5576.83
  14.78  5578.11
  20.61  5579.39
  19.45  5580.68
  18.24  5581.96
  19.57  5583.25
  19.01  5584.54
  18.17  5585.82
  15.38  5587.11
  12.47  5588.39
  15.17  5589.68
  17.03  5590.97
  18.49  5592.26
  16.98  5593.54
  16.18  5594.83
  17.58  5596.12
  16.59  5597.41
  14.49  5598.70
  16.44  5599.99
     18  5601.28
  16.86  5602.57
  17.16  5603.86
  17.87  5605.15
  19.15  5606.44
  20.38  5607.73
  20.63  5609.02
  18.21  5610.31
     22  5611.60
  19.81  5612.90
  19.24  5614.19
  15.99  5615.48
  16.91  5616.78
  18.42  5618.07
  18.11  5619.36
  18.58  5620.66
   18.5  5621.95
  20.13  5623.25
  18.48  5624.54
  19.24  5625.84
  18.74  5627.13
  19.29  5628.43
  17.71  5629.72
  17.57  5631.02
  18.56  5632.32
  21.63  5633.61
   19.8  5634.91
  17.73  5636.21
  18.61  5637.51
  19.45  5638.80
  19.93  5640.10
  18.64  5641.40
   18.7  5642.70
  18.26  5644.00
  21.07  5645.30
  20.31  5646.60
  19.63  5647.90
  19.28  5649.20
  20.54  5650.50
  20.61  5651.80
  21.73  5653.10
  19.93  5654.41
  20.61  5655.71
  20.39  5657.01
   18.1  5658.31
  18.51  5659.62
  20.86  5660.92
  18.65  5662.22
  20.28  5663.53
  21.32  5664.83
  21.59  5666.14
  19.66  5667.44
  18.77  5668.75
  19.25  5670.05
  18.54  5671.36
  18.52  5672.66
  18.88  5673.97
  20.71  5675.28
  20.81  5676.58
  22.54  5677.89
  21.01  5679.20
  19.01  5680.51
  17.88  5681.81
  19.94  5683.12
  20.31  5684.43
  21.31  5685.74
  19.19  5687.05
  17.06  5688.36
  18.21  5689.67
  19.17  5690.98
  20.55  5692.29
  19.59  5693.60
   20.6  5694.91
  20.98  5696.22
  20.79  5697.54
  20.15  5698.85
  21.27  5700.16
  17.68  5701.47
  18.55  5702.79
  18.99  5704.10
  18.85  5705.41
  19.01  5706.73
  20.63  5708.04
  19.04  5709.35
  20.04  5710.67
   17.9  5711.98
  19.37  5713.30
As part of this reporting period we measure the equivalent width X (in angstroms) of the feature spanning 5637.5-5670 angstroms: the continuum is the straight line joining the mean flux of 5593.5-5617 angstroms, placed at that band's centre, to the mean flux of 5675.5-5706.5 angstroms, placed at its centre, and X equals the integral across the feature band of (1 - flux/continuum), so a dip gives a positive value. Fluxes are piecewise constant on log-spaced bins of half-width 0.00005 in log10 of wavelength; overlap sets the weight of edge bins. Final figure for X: -1.5 angstroms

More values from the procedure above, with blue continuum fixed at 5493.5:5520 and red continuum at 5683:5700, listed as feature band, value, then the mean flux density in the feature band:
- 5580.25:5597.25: 1.1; 17.2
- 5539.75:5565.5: -1.8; 19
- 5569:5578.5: 0.0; 18.1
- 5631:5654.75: -0.6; 19.6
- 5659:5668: -0.3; 20.1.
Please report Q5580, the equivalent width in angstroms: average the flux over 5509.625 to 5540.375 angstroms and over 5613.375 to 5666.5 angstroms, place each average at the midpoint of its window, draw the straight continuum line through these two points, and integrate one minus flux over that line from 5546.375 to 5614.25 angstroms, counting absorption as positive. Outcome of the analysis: 2.4 angstroms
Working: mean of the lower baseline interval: 18.6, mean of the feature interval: 18.2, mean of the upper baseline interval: 19.3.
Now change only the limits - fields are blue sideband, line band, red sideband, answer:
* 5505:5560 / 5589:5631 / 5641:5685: 2.8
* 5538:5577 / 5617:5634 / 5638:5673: 0.6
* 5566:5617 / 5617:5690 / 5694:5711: -2.2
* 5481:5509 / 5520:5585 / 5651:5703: -2.4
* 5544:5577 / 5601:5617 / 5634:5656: 0.5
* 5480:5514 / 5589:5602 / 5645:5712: 1.4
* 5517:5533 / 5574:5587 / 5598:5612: -0.1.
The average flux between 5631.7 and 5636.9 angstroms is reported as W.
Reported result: 19.4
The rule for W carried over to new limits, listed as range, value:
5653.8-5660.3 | 19.5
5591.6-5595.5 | 17.2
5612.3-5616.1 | 18.4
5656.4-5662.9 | 19.3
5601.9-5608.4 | 18.3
